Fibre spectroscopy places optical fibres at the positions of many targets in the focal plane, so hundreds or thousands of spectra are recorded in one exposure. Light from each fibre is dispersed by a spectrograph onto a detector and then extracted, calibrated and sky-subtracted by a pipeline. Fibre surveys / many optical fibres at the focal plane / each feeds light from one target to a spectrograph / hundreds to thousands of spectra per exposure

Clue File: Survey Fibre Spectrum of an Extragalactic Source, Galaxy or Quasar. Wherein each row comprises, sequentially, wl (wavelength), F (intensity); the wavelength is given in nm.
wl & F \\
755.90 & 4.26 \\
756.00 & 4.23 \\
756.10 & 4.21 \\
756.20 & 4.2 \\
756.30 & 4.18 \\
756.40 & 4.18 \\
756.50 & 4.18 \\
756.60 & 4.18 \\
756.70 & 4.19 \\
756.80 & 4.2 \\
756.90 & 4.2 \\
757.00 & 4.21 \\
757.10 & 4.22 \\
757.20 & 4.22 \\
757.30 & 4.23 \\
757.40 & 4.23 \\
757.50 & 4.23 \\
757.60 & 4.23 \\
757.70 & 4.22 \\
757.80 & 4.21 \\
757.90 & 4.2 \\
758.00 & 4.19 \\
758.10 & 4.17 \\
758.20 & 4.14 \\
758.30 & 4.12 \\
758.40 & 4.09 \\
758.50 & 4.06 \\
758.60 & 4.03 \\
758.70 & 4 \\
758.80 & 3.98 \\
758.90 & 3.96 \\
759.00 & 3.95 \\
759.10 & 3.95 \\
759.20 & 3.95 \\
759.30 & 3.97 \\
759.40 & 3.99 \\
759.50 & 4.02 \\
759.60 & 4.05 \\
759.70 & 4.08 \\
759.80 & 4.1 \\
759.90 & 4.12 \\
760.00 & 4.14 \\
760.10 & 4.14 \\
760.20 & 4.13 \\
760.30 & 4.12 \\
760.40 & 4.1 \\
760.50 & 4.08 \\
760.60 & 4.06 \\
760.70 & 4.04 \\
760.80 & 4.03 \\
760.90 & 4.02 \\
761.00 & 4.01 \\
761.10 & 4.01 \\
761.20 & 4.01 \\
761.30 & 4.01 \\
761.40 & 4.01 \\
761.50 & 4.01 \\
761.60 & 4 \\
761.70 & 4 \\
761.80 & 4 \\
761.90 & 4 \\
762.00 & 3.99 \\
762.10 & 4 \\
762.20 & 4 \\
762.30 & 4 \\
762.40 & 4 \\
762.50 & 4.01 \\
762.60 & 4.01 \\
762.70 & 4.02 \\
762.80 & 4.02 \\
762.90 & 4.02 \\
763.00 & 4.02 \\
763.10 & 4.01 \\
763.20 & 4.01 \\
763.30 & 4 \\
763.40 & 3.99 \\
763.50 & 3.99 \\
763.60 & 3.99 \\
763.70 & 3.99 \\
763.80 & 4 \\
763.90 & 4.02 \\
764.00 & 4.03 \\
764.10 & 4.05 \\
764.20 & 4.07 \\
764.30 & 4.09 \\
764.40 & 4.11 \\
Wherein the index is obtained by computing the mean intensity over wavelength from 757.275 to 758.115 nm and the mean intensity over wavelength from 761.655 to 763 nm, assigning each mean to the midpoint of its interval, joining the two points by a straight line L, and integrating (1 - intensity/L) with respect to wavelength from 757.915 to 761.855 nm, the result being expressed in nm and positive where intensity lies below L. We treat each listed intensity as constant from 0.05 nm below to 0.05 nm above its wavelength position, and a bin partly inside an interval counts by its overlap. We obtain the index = 0.06 nm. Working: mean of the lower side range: 4.21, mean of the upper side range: 4.01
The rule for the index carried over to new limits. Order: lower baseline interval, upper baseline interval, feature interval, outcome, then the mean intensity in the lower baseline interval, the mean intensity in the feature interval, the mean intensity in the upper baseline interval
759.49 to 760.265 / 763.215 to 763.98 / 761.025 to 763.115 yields 0.018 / 4.1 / 4.01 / 4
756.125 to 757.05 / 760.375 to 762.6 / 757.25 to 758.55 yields -0.011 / 4.19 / 4.18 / 4.02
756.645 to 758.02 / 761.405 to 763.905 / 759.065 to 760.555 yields 0.019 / 4.21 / 4.06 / 4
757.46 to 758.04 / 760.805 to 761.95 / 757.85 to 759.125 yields 0.032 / 4.21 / 4.07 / 4.01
